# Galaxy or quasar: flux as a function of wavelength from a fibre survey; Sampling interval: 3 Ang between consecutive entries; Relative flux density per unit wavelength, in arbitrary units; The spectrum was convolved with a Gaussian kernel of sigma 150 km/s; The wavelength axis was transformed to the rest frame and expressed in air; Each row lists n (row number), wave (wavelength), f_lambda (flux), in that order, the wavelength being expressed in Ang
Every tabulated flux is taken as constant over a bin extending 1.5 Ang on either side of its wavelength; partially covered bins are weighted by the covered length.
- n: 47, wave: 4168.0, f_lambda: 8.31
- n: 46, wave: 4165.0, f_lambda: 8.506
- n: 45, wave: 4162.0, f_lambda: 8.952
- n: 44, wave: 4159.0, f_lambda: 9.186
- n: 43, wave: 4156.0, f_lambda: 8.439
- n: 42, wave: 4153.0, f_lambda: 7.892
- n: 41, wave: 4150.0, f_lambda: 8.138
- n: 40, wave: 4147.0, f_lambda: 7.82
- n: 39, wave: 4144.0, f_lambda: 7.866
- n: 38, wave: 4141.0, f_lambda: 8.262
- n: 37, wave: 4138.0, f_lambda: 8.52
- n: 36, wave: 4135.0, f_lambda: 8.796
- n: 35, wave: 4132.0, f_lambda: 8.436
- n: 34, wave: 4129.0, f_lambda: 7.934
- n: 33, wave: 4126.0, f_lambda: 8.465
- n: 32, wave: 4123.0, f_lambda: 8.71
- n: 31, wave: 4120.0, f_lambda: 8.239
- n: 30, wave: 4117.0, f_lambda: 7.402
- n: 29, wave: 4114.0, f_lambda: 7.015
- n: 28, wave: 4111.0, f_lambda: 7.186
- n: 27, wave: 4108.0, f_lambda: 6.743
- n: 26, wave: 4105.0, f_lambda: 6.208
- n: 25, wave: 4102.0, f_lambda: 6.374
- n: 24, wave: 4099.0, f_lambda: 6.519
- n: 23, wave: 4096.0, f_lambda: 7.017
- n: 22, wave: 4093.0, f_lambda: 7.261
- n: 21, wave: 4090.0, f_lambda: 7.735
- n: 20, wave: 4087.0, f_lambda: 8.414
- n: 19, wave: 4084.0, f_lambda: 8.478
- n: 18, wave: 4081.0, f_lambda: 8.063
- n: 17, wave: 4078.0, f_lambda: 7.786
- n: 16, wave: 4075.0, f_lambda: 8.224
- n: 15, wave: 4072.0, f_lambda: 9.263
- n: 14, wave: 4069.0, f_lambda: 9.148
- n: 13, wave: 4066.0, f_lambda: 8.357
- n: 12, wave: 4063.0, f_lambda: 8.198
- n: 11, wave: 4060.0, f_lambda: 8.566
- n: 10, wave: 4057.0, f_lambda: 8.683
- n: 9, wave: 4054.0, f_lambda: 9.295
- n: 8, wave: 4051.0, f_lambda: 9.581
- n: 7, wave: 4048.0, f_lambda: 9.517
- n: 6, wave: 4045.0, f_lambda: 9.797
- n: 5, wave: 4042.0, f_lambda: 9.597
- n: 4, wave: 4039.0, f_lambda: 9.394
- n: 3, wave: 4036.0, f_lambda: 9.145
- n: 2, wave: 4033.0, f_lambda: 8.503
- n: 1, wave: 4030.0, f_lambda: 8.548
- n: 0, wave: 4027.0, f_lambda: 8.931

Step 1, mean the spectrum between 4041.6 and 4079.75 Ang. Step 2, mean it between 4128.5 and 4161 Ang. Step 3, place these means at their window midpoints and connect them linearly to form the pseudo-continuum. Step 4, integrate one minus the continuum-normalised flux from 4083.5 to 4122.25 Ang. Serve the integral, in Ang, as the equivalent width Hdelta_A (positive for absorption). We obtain 6.0 Ang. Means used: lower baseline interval 8.9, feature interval 7.27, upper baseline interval 8.32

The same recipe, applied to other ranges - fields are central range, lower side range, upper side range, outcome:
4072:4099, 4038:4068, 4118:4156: 2.8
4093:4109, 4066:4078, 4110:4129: 3.0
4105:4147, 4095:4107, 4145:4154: -3.7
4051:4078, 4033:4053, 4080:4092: 0.2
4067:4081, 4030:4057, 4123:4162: 0.7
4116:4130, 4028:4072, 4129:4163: 0.6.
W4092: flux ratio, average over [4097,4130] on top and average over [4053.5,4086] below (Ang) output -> 0.9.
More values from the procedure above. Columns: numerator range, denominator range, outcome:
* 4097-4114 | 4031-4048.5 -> 0.72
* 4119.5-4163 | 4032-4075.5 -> 0.93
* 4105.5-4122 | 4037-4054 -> 0.76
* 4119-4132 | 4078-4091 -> 1.03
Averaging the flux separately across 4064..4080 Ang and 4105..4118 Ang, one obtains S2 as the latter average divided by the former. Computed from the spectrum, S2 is 0.82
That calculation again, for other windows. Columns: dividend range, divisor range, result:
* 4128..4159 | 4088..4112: 1.20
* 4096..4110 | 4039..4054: 0.68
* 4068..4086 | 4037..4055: 0.89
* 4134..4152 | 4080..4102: 1.09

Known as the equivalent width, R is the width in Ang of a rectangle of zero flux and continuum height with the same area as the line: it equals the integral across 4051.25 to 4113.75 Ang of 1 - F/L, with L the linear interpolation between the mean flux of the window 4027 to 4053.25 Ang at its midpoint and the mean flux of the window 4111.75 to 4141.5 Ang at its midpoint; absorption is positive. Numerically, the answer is 6.0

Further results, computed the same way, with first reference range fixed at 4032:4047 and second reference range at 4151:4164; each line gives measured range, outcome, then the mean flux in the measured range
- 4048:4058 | 0.0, 9.26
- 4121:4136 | 0.6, 8.45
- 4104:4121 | 3.3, 7.13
